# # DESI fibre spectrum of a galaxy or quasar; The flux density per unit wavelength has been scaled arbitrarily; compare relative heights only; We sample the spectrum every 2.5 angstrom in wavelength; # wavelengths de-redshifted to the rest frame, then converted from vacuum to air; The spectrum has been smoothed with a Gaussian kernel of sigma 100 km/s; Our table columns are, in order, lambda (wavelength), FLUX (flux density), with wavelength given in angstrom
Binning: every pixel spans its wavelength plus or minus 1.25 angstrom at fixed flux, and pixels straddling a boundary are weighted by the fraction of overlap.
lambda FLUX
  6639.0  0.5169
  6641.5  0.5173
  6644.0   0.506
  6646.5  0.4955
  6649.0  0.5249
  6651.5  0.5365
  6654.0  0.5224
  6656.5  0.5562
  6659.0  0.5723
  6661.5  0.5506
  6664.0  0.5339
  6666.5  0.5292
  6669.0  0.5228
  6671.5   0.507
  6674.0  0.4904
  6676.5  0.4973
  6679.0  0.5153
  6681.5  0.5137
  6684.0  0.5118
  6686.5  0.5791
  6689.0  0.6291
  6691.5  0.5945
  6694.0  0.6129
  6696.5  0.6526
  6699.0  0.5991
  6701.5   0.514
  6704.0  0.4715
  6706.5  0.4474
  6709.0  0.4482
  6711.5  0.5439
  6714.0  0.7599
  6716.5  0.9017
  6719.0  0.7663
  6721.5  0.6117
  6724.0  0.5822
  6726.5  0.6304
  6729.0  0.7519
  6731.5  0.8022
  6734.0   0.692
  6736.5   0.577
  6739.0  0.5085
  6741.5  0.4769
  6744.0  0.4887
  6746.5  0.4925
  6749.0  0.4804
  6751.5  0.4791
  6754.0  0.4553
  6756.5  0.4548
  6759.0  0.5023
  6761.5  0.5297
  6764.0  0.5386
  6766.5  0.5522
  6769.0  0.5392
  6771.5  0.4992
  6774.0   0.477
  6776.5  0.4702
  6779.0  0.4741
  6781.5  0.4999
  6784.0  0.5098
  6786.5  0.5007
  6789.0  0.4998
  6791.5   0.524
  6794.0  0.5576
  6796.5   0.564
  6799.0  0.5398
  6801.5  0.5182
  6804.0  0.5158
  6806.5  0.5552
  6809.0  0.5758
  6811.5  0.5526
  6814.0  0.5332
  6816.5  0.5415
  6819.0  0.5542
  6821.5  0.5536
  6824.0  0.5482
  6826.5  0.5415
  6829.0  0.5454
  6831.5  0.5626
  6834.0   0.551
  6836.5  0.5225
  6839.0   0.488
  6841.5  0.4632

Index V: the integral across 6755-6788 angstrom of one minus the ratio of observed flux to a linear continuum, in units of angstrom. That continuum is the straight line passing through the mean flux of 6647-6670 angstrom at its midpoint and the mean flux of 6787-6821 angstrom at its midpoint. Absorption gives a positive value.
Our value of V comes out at 2.2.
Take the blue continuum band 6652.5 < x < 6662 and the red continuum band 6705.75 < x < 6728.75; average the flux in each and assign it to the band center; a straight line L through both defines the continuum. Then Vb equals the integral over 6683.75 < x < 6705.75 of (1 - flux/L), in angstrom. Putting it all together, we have 1.19 angstrom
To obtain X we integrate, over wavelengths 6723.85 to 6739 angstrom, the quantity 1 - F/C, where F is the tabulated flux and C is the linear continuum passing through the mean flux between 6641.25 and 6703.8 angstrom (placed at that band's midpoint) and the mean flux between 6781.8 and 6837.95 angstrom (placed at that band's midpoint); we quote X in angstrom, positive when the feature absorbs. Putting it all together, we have -3.5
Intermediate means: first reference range 0.543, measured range 0.666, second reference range 0.539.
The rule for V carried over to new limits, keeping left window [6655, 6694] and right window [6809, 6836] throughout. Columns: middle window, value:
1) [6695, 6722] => -3.31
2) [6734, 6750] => 0.77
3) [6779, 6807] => 1.27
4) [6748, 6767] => 1.70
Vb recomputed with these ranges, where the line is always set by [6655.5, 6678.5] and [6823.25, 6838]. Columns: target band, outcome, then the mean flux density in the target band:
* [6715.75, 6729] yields -4.0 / 0.696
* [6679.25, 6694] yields -1.0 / 0.566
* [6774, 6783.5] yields 1.0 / 0.483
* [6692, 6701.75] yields -1.3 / 0.603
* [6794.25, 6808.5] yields 0.0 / 0.542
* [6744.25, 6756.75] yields 1.4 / 0.475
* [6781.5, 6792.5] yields 0.7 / 0.507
